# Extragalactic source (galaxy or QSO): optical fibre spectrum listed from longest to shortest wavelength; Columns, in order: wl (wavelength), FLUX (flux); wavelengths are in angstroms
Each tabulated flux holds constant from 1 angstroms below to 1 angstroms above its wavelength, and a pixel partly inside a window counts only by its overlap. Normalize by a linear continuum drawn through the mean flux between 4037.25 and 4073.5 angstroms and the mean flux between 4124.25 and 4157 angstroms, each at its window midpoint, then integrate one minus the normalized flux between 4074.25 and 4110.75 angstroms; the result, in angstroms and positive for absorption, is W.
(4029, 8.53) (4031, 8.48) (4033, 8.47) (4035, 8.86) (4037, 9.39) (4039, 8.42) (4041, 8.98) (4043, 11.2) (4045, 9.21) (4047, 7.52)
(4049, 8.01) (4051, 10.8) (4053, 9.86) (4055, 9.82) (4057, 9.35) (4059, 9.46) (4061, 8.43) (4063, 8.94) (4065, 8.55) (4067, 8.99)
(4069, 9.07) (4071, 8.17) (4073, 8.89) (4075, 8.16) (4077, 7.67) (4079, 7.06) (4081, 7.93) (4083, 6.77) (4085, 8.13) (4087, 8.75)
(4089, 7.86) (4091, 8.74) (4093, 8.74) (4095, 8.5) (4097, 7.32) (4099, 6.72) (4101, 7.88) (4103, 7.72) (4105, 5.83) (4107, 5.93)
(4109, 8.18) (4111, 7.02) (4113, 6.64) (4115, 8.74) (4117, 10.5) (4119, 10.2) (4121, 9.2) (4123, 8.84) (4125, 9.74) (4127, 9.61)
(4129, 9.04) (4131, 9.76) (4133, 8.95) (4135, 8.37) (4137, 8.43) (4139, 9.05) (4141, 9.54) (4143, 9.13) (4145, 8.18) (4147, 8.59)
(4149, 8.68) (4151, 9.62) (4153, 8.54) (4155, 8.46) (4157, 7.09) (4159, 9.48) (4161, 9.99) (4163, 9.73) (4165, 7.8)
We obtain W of 5.6 angstroms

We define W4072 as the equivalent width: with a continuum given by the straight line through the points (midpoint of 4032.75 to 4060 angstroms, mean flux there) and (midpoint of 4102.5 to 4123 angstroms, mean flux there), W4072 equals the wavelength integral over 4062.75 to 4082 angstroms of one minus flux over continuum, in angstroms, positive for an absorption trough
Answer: 1.03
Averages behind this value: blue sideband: 9.26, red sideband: 8.04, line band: 8.32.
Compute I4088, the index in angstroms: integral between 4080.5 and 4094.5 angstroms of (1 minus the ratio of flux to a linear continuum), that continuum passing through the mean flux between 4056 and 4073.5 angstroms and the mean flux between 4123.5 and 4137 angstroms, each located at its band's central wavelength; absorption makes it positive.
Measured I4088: 1.29 angstroms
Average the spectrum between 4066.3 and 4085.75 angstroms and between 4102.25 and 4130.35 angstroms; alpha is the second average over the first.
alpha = 1.04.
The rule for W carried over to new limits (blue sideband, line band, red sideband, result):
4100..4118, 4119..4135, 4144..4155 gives -2.41 angstroms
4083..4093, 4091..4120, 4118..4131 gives 3.12 angstroms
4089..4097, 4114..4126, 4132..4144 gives -1.15 angstroms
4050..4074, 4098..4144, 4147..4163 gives 2.61 angstroms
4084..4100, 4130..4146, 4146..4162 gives -0.57 angstroms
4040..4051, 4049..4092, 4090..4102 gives -0.20 angstroms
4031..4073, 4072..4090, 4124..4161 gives 2.20 angstroms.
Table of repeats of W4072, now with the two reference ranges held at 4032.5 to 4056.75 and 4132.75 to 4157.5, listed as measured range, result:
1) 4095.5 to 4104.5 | 1.6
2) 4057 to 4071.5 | 0.4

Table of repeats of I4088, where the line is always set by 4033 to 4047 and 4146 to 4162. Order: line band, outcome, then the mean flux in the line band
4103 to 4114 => 2.6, 6.81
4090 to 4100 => 1.1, 8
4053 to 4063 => -0.2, 9.29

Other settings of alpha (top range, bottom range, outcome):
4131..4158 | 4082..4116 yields 1.14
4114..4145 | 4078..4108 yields 1.22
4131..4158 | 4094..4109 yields 1.21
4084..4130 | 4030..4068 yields 0.91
